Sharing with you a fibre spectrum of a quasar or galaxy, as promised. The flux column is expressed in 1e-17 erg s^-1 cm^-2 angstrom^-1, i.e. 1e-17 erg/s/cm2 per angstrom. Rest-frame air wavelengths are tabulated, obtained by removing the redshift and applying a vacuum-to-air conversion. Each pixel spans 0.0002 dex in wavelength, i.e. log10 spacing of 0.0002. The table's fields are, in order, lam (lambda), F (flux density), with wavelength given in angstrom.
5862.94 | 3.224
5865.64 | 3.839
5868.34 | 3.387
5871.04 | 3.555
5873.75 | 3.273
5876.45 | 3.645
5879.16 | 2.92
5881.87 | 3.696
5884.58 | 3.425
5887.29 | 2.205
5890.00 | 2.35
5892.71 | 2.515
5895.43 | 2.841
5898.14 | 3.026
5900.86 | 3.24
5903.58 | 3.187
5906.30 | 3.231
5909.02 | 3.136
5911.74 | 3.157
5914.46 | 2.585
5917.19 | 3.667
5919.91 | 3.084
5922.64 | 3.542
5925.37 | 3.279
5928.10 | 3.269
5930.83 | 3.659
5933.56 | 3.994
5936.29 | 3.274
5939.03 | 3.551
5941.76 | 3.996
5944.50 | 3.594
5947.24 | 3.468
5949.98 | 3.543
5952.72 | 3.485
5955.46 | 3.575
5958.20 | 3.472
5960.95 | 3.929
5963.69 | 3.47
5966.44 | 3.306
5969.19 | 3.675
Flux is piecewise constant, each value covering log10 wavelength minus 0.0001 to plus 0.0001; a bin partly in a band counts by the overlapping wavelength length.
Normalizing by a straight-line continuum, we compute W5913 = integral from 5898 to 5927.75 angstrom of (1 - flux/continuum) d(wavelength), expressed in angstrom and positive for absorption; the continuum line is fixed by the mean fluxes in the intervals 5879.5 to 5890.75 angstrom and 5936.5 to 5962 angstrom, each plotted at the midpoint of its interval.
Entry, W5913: 0.3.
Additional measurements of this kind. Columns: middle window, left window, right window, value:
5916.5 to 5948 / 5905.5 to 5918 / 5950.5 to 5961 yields -1.8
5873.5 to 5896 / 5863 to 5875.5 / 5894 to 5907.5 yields 2.2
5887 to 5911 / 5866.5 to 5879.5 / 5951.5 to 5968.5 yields 3.9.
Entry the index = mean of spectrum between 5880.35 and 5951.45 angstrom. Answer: 3.25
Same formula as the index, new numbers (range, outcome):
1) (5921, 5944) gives 3.57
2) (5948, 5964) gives 3.58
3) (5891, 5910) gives 3.01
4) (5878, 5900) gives 2.88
